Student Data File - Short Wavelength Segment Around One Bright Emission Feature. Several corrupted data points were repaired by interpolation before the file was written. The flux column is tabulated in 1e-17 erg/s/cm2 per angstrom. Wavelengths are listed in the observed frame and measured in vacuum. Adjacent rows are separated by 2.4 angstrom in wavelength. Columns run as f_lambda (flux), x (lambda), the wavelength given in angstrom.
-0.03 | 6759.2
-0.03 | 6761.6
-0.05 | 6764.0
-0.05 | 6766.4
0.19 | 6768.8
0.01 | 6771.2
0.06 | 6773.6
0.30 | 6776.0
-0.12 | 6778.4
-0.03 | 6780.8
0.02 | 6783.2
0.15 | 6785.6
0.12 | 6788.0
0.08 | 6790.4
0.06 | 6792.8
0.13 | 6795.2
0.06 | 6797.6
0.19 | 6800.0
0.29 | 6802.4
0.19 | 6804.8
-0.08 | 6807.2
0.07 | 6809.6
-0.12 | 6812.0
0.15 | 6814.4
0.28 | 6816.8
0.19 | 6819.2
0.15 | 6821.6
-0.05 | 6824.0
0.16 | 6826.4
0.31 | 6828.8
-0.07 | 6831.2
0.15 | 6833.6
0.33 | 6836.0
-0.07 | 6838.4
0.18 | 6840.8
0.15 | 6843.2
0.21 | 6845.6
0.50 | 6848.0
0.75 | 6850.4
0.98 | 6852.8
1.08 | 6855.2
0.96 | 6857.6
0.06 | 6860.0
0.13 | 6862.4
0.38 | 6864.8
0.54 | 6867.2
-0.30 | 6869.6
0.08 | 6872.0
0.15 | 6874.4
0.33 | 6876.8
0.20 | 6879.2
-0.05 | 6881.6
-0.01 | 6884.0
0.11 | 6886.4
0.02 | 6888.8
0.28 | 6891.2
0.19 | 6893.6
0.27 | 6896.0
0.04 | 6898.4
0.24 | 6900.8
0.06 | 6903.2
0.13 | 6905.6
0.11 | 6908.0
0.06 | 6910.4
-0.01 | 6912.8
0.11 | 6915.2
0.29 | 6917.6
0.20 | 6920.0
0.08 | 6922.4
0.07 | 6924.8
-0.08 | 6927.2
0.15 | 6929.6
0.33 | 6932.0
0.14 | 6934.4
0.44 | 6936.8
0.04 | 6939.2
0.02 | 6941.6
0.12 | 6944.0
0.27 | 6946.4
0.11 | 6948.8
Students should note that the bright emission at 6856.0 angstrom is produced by [O II] 3727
